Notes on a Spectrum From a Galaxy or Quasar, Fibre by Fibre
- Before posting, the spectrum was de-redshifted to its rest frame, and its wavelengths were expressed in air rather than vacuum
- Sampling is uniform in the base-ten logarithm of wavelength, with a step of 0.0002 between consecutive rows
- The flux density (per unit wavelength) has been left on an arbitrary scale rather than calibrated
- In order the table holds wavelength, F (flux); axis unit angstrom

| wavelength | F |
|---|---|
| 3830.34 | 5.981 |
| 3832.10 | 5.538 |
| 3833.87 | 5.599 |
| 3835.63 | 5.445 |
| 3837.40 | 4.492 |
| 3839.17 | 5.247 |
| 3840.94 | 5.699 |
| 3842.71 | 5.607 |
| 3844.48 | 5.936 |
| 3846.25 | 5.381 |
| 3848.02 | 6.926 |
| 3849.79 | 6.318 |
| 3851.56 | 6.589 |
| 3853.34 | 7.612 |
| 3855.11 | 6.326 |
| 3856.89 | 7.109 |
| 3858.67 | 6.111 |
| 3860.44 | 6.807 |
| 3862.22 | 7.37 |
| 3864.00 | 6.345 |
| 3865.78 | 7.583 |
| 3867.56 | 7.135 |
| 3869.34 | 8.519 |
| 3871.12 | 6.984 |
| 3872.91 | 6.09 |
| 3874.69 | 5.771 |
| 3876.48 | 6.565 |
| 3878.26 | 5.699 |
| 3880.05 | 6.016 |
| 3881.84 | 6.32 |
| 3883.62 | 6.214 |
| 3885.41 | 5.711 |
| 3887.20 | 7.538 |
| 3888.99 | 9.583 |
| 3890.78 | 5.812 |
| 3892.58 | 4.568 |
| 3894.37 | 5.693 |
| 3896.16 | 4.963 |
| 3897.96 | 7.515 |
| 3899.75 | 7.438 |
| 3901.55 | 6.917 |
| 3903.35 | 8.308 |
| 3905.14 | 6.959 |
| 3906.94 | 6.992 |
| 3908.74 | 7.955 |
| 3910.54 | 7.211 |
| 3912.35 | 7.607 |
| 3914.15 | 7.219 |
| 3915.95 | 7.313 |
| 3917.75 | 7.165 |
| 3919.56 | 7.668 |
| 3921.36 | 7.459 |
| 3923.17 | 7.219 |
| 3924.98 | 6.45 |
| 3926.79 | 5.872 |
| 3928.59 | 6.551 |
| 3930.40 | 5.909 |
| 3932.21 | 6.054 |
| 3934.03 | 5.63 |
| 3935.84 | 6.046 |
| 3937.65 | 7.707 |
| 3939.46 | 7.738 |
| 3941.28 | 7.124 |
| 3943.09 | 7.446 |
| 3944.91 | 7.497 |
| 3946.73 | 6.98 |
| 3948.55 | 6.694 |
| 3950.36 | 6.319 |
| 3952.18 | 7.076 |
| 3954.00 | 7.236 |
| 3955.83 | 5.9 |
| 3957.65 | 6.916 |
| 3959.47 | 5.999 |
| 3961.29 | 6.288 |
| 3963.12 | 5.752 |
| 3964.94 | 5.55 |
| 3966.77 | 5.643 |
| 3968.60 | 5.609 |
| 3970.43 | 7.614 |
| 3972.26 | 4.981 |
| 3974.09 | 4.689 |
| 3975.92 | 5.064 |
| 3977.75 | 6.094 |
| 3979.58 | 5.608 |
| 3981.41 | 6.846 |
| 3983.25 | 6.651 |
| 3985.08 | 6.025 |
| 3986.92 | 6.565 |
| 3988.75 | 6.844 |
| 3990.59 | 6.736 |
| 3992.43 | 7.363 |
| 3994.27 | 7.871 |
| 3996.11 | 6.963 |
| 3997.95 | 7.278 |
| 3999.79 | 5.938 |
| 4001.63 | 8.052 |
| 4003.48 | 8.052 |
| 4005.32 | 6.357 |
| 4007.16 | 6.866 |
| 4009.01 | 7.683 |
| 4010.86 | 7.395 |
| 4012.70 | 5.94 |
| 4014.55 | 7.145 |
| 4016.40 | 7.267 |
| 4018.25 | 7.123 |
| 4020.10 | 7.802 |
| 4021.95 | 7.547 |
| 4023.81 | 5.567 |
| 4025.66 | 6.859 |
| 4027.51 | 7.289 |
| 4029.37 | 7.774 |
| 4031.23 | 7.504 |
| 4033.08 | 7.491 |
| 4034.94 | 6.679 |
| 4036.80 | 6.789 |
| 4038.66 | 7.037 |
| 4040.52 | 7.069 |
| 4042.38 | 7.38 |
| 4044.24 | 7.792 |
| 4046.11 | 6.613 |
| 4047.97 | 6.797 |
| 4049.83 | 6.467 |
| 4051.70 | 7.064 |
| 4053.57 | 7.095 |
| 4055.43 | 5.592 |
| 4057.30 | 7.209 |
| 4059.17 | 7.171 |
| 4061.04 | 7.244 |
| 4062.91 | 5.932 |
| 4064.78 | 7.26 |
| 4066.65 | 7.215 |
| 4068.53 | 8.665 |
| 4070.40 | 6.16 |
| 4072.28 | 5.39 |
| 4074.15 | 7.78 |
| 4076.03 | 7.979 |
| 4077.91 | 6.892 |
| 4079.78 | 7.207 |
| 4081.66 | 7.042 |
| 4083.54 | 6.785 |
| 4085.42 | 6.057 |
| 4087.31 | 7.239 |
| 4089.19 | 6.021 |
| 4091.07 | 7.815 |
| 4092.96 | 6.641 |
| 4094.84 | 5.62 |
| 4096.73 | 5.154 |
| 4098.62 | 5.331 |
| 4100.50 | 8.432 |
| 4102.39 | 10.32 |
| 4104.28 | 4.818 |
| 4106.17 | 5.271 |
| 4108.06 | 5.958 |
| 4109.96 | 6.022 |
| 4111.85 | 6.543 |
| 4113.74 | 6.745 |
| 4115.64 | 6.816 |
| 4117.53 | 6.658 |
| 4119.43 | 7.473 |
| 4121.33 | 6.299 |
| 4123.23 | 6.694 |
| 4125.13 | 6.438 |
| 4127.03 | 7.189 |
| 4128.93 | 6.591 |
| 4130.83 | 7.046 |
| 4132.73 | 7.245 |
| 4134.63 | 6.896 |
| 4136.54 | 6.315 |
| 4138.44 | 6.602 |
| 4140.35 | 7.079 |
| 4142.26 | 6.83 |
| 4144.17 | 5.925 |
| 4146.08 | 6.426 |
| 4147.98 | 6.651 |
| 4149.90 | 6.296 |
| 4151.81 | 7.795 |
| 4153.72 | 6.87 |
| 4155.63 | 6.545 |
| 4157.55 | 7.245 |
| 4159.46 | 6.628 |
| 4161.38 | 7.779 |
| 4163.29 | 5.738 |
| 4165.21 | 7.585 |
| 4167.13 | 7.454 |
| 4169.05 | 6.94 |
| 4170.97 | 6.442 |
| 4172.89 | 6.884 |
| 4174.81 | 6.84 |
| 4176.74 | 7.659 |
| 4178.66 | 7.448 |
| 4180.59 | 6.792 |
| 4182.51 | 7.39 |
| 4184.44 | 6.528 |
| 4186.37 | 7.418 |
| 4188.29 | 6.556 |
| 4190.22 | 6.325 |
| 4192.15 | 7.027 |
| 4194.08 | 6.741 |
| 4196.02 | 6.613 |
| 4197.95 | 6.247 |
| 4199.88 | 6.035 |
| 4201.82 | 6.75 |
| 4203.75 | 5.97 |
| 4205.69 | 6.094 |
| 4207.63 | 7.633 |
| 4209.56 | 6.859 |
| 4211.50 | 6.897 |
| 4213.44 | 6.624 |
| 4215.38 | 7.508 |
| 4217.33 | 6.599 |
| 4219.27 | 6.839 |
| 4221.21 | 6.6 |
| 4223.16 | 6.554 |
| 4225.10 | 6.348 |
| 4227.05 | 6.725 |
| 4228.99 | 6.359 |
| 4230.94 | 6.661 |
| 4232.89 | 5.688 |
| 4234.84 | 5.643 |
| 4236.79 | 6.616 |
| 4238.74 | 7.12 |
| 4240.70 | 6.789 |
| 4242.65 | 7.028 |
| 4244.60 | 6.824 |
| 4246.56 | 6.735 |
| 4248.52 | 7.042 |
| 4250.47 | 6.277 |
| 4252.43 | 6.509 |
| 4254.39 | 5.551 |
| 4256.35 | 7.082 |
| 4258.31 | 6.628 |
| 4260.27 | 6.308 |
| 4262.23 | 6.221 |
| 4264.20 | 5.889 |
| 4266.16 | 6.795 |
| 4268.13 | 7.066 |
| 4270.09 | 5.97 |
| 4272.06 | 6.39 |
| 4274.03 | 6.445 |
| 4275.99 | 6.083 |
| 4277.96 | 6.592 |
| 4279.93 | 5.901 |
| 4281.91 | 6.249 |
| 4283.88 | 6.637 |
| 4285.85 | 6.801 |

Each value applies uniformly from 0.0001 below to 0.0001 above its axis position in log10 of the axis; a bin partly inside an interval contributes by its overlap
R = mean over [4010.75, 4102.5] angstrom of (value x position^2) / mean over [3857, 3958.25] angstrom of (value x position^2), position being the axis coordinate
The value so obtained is 1.10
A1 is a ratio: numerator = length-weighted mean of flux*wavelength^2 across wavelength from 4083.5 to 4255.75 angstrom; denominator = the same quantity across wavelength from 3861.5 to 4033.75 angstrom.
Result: 1.10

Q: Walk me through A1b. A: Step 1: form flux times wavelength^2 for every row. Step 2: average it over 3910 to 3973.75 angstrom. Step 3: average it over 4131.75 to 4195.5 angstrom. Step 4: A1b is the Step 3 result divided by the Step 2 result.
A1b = 1.15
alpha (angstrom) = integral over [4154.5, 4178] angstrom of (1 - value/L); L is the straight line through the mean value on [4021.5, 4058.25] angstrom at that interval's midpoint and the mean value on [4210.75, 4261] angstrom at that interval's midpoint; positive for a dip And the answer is -0.9 angstrom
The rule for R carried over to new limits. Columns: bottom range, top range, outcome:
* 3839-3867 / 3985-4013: 1.17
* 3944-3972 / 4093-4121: 1.09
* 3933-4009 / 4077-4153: 1.09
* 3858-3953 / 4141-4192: 1.15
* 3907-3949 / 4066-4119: 1.05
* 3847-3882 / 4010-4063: 1.14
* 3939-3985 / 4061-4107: 1.14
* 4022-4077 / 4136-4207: 1.03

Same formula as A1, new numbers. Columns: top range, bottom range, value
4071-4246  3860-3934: 1.13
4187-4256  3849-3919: 1.14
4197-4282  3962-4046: 1.08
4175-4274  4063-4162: 1.03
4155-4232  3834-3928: 1.19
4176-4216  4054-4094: 1.04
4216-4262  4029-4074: 1.03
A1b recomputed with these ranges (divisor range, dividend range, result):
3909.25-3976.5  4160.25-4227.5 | 1.17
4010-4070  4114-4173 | 1.02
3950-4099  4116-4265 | 1.08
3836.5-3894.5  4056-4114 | 1.18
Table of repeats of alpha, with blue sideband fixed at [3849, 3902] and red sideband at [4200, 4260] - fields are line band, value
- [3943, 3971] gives 0.6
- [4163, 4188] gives -1.6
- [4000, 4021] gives -1.8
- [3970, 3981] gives 1.6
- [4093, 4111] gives 0.7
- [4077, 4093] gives -0.6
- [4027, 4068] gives -2.5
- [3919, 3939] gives 0.1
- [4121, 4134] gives -0.4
